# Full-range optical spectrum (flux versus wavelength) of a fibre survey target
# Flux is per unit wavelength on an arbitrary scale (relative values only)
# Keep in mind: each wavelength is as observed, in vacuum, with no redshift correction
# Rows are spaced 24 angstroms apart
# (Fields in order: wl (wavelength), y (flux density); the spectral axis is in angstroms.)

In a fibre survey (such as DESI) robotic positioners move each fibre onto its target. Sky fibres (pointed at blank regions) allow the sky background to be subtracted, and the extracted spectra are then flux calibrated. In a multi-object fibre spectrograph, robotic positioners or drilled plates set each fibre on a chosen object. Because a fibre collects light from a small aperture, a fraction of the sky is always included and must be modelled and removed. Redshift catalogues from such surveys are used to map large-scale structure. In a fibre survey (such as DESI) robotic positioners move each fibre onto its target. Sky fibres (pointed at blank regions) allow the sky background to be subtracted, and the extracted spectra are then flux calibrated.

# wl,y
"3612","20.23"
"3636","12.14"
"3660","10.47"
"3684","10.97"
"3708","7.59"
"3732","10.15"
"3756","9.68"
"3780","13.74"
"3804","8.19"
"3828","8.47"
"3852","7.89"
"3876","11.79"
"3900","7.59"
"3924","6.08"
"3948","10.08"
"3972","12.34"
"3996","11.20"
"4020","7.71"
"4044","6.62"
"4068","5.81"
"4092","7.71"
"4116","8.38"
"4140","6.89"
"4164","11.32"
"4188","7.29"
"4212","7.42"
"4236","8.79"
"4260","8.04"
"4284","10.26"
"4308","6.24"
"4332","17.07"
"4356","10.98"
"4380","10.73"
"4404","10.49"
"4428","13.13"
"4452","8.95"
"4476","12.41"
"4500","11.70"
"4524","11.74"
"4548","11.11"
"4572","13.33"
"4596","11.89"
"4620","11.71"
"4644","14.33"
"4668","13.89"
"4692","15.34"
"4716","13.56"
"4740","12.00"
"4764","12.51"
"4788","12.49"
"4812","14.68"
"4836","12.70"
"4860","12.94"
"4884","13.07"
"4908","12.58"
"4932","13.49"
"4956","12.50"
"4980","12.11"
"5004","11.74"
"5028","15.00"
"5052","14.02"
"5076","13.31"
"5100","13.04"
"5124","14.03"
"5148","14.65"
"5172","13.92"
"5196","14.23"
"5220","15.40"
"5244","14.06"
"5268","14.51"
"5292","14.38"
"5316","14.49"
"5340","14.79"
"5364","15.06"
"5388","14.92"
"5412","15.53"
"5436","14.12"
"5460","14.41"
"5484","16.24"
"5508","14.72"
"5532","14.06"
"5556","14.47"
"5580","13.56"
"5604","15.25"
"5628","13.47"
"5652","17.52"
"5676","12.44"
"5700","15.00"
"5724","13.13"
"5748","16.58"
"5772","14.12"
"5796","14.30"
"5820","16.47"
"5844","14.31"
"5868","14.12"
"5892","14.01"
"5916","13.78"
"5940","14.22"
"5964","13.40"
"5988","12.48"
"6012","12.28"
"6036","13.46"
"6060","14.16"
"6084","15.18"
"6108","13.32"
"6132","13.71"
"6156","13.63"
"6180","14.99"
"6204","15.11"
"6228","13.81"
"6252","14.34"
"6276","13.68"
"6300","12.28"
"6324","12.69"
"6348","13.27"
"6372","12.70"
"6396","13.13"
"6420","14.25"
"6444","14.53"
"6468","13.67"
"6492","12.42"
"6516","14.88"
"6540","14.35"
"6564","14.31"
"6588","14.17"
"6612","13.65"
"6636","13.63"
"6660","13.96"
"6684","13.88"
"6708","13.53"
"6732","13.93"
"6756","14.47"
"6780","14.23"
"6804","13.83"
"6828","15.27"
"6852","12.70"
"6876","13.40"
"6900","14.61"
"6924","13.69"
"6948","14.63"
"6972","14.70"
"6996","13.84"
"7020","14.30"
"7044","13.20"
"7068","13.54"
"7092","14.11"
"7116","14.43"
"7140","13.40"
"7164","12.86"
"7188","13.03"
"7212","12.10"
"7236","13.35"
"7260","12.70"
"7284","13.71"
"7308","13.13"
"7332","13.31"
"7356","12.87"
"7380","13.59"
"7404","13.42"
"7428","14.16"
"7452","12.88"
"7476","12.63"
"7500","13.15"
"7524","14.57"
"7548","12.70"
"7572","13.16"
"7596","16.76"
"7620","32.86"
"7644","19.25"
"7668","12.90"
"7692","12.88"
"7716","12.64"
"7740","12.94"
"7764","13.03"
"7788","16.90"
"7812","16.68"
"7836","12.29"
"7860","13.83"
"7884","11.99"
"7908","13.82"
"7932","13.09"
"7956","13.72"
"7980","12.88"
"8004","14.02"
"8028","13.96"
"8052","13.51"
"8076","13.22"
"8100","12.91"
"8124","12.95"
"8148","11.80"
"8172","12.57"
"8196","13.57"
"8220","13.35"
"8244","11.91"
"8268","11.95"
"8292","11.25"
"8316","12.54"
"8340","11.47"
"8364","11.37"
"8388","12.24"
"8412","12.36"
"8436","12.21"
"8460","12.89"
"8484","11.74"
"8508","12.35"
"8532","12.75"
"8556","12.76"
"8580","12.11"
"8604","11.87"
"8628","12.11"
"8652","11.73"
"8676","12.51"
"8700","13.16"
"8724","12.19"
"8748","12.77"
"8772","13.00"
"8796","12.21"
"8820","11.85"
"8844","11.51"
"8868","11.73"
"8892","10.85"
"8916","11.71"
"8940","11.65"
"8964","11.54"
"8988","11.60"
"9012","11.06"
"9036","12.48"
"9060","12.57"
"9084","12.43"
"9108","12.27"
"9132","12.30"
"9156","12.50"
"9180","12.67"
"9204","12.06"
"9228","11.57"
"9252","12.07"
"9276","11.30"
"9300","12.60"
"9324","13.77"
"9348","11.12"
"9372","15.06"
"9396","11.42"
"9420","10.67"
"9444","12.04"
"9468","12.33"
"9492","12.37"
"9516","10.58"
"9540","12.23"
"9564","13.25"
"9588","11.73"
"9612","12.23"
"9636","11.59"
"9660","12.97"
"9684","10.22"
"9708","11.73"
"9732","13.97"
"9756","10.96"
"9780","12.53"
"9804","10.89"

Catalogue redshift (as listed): 0.161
